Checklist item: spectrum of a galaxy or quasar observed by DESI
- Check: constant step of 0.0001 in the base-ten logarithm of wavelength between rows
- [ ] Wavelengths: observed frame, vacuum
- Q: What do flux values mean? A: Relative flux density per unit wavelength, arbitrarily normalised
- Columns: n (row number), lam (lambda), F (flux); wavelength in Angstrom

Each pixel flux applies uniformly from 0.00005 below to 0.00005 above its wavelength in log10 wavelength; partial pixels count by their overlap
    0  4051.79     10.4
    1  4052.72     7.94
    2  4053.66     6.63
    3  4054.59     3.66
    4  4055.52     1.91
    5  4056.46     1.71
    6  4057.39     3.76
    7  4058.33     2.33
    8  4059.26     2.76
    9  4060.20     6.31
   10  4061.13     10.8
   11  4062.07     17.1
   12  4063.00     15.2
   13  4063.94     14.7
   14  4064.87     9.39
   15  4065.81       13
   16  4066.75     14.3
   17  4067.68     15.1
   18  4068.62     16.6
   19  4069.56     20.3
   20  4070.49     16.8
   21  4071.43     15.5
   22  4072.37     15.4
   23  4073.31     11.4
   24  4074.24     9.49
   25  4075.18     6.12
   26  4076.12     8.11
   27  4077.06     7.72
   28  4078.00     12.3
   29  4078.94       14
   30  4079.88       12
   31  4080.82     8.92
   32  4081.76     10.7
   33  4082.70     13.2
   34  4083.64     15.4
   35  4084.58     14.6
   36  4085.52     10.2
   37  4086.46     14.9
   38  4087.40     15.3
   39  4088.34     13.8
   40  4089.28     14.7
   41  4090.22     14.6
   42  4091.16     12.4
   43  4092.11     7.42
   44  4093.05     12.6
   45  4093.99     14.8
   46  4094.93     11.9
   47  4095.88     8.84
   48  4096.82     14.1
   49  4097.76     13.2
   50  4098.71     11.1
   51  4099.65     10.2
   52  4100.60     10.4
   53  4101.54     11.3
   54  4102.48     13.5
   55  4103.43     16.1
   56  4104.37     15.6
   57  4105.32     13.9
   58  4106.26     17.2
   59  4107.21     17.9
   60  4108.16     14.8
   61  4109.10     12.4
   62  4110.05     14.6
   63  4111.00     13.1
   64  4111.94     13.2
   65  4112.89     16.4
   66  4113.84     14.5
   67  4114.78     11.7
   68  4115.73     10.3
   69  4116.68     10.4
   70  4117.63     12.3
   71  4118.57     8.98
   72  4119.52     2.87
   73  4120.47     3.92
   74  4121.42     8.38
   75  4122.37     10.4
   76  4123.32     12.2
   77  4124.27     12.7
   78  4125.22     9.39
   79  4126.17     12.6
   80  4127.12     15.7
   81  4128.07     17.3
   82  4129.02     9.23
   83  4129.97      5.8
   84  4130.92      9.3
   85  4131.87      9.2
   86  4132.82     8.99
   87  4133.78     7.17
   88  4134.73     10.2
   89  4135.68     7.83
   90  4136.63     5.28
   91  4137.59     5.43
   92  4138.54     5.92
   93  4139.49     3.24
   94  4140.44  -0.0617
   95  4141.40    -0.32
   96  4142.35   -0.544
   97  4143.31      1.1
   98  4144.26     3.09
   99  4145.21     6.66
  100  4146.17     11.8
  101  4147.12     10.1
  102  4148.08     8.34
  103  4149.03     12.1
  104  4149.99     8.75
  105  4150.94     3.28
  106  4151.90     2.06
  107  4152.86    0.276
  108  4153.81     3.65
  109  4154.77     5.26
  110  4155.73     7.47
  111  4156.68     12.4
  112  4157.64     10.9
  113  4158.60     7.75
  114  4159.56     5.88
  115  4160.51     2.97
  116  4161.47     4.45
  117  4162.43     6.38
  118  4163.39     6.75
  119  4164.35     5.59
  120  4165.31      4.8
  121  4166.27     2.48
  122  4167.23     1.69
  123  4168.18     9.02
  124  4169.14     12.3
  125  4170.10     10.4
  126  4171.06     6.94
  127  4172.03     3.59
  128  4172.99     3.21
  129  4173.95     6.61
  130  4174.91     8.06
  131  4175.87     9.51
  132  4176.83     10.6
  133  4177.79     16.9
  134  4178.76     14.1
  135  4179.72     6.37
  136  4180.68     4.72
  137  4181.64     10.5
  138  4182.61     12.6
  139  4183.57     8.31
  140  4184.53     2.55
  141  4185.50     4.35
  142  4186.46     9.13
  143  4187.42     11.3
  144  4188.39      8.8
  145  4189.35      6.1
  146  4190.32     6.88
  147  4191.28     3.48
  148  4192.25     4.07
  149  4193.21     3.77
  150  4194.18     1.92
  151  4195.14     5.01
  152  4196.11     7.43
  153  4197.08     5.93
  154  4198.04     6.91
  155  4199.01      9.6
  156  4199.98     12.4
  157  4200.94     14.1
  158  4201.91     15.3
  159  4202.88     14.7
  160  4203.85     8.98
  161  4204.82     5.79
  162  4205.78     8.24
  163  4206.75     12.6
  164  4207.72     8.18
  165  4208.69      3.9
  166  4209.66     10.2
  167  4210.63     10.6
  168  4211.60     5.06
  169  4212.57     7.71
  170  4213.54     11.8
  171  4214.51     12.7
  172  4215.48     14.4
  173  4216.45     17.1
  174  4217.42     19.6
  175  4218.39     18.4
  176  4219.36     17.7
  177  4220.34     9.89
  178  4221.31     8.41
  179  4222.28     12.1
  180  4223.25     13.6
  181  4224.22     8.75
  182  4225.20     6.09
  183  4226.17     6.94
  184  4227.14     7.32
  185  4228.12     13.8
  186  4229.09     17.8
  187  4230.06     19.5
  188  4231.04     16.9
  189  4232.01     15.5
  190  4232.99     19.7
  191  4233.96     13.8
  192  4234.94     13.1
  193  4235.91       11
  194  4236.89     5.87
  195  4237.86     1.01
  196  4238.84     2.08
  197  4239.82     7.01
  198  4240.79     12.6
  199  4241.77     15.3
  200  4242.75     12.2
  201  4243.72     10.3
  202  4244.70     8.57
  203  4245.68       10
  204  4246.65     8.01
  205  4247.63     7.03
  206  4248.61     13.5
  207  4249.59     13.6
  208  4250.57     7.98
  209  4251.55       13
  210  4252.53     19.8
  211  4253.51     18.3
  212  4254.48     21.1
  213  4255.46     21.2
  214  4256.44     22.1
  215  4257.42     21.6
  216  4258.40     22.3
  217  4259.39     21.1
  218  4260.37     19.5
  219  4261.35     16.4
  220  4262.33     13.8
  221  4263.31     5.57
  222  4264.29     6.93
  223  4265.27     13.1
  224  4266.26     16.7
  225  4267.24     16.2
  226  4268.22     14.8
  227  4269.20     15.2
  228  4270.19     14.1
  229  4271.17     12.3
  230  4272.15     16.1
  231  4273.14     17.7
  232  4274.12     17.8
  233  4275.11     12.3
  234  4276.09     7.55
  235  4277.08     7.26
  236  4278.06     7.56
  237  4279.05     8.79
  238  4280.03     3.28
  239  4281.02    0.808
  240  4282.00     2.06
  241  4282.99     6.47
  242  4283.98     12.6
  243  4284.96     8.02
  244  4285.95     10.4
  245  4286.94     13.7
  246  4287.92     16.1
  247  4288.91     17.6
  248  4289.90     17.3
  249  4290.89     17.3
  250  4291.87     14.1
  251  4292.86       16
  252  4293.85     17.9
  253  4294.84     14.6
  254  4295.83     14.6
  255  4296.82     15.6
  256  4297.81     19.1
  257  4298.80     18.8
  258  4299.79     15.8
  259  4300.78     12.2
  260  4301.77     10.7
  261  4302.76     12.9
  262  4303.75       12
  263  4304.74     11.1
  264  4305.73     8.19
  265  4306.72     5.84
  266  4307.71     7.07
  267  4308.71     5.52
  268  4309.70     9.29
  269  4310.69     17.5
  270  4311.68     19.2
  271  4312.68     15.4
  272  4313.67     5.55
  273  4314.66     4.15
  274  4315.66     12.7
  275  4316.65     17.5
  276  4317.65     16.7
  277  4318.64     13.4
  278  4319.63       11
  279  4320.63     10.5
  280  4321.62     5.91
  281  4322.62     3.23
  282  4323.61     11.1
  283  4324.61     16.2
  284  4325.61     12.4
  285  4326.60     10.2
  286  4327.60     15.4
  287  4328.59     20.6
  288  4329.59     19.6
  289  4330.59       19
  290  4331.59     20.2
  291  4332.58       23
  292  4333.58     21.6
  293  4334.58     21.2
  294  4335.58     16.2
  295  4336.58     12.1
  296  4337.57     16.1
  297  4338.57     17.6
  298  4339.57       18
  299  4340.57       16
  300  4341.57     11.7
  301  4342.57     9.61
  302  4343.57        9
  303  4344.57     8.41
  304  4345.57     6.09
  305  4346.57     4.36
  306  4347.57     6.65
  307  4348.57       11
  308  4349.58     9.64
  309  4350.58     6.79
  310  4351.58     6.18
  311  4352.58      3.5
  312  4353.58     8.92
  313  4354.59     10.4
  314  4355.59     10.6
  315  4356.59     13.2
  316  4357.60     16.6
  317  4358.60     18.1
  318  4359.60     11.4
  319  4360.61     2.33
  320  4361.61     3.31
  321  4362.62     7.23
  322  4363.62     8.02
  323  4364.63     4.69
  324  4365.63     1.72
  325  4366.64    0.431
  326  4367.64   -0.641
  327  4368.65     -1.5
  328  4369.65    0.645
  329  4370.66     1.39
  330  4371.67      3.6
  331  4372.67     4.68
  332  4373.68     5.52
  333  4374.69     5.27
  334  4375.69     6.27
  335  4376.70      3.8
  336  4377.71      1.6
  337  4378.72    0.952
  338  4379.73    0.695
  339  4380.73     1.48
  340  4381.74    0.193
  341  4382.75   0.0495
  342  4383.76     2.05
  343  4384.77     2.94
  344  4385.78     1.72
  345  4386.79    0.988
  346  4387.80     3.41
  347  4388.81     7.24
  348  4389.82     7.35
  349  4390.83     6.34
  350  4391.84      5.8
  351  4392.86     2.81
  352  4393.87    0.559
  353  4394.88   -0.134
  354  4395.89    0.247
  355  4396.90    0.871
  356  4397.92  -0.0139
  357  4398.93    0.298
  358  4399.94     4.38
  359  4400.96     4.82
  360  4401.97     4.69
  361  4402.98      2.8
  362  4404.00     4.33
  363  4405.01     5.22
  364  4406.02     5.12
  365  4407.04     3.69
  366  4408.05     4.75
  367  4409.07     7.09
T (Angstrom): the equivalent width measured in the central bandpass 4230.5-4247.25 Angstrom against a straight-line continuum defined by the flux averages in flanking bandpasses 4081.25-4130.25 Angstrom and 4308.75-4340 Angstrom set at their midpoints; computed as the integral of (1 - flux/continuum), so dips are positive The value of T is 3.5 Angstrom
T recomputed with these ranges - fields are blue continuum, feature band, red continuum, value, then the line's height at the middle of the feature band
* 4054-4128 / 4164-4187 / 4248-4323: 8.66 Angstrom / 12.4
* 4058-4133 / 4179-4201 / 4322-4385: 7.55 Angstrom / 10.9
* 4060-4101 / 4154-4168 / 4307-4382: 6.77 Angstrom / 11.7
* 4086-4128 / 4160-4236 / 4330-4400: 6.65 Angstrom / 10.6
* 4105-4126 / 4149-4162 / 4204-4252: 6.25 Angstrom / 11.6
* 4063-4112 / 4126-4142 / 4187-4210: 4.98 Angstrom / 11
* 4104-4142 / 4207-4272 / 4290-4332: -4.32 Angstrom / 12.1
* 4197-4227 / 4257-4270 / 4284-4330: -3.79 Angstrom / 12.1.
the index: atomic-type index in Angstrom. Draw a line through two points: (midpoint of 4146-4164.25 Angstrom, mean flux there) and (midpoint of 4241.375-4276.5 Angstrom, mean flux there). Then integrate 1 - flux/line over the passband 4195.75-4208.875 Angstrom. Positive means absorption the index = 0.72 Angstrom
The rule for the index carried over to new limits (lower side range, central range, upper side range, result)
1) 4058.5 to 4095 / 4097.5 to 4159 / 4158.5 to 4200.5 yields 3.8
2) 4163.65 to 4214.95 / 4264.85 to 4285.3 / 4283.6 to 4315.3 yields 1.4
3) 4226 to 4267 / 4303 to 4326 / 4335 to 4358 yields 1.4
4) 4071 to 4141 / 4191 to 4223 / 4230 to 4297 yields 6.2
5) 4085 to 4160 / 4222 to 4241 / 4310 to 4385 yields -3.0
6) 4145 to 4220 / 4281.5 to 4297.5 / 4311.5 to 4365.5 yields -3.9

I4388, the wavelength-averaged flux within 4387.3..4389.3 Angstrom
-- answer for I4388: 5.32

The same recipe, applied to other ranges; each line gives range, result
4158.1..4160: 6.86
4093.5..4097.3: 12.4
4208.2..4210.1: 6.97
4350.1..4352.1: 6.46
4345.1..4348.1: 5.76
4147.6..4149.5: 10.2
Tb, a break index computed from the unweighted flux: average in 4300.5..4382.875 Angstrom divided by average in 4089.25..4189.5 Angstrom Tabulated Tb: 1.07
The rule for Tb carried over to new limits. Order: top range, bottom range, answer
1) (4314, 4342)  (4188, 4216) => 1.73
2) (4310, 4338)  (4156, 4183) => 1.87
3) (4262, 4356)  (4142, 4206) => 1.70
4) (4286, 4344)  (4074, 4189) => 1.49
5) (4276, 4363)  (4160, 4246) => 1.28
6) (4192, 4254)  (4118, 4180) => 1.49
